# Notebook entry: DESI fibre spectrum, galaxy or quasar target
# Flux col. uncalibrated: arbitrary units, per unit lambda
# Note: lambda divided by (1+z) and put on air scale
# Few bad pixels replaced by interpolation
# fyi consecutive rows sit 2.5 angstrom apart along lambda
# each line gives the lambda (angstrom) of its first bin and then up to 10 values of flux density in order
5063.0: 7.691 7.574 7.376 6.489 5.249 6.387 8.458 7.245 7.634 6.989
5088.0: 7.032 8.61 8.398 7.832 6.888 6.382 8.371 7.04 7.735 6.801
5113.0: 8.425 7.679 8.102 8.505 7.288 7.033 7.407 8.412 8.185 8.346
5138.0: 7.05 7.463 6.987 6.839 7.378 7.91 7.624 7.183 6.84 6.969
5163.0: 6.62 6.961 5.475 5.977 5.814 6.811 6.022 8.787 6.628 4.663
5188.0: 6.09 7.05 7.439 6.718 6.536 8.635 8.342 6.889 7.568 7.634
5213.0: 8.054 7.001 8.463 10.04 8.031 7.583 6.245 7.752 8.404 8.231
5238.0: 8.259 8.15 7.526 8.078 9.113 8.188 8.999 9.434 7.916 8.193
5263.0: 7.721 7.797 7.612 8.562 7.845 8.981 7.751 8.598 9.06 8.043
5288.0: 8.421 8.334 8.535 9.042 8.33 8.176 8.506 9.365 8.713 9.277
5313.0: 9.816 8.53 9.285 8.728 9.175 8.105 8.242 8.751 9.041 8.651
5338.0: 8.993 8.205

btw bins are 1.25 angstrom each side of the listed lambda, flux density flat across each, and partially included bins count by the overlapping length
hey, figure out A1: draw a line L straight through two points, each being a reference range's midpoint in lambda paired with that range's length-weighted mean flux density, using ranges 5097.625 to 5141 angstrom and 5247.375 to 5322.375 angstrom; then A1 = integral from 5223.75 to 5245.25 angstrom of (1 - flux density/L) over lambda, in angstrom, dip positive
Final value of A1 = 1.3 angstrom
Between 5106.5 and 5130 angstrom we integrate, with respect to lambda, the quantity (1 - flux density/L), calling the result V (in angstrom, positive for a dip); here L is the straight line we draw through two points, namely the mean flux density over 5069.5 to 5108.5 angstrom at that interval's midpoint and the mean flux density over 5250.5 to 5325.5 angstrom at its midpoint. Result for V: -0.6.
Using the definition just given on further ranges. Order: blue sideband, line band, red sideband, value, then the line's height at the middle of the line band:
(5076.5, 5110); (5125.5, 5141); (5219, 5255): 0.0 angstrom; 7.74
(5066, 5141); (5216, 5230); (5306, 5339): 0.4 angstrom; 8.25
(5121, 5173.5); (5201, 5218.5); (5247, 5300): 0.1 angstrom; 7.78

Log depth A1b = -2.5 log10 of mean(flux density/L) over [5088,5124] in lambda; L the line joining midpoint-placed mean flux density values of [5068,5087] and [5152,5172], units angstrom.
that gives -0.12 mag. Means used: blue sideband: 6.95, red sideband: 6.68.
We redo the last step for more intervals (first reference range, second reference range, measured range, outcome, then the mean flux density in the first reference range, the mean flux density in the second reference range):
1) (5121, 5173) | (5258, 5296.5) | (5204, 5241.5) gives -0.009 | 7.18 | 8.28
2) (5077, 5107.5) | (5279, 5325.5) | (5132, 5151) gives 0.050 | 7.57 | 8.75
